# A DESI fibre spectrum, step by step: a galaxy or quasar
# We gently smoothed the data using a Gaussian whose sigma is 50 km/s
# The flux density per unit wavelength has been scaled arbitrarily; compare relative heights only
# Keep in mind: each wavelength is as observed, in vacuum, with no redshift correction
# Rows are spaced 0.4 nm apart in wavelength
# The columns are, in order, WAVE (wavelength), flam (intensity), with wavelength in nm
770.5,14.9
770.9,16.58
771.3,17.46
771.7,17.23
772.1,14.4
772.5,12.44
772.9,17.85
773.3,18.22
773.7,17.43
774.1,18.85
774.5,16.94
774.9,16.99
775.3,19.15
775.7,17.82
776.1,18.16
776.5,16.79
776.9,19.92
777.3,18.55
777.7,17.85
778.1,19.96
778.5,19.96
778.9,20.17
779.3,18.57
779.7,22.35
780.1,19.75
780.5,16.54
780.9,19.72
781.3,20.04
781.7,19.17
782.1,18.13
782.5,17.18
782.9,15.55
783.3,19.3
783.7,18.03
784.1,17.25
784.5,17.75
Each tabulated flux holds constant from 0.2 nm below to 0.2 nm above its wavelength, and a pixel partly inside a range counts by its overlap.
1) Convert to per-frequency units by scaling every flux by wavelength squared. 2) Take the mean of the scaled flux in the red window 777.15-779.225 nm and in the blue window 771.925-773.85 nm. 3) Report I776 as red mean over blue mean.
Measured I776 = 1.22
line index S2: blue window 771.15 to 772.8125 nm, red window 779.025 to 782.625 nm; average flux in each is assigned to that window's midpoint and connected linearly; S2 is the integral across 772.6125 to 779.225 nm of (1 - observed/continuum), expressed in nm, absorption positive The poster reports -0.48 nm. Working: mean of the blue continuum 15.5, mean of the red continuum 19.1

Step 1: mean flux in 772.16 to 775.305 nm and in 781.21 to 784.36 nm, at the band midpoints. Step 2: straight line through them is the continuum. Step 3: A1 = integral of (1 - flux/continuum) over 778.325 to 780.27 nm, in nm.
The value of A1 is -0.282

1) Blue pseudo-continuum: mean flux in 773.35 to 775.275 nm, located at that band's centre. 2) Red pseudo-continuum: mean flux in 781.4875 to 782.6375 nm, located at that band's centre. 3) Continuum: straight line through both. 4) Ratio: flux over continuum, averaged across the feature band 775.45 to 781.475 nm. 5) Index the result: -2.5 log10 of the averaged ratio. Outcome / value -0.06 mag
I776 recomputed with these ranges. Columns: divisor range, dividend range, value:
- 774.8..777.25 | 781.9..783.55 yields 0.98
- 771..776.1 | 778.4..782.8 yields 1.14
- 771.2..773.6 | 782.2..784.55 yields 1.11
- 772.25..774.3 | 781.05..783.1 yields 1.09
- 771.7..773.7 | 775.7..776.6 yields 1.11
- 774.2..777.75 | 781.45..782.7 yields 1.03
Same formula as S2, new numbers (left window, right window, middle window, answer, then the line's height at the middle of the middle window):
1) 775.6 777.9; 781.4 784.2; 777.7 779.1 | -0.12 nm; 18.1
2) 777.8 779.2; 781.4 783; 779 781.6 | -0.10 nm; 18.8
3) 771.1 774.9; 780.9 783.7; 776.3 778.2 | -0.12 nm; 17.5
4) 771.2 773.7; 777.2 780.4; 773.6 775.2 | -0.03 nm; 17.3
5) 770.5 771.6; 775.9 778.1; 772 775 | 0.12 nm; 17.4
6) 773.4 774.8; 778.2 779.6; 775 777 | 0.03 nm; 18.5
